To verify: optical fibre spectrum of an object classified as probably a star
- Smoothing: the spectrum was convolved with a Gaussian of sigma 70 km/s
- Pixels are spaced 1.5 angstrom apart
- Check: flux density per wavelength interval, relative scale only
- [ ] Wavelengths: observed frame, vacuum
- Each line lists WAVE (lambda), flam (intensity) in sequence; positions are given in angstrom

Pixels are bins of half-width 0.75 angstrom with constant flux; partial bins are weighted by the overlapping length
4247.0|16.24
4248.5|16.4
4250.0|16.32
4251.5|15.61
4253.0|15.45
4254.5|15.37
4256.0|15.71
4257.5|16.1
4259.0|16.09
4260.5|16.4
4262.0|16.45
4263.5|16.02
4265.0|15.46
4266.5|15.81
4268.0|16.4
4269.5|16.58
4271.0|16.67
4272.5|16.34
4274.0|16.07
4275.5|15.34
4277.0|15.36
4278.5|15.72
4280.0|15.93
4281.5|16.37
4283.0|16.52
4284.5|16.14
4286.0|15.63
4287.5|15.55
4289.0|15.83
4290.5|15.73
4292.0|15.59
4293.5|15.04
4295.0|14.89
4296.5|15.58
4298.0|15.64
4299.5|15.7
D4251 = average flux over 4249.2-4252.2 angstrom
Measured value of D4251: 16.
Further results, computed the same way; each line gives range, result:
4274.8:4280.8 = 15.6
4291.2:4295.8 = 15.2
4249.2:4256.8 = 15.7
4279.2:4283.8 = 16.3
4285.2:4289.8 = 15.7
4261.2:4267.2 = 15.9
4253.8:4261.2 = 15.9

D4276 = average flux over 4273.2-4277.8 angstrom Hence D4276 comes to 15.6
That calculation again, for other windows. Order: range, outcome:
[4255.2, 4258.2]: 15.9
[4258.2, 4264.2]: 16.2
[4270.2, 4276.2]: 16.1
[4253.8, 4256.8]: 15.6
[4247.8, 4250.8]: 16.3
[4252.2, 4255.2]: 15.4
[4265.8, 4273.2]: 16.4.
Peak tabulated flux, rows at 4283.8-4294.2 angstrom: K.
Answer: 16.14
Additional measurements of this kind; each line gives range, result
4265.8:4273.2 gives 16.67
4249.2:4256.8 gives 16.32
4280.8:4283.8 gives 16.52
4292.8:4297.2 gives 15.58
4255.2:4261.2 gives 16.4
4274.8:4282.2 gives 16.37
